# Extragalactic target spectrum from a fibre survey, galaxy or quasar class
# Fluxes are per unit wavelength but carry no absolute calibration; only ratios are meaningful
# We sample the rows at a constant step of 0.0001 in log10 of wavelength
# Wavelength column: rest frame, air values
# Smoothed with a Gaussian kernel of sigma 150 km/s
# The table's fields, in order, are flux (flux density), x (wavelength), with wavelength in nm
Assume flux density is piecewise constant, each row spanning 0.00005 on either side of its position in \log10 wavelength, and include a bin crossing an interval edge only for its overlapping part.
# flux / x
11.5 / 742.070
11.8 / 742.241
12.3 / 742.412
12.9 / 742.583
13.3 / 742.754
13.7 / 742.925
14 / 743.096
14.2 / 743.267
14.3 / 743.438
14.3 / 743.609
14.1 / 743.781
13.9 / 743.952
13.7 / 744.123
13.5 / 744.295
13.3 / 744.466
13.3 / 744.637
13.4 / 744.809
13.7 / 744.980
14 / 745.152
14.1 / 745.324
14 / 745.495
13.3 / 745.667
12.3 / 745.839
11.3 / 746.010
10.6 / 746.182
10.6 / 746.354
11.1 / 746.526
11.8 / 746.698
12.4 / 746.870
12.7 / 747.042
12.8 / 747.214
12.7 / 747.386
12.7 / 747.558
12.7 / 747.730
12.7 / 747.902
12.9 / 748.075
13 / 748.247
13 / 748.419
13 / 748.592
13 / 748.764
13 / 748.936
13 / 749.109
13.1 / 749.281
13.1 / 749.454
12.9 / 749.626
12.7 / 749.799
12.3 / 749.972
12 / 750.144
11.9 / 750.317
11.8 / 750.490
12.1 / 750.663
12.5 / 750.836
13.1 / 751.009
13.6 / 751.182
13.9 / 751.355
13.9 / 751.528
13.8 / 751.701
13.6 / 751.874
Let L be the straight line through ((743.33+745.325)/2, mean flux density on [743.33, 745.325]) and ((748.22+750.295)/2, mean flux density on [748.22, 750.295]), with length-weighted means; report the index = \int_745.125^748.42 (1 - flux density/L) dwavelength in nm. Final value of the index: 0.20 nm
